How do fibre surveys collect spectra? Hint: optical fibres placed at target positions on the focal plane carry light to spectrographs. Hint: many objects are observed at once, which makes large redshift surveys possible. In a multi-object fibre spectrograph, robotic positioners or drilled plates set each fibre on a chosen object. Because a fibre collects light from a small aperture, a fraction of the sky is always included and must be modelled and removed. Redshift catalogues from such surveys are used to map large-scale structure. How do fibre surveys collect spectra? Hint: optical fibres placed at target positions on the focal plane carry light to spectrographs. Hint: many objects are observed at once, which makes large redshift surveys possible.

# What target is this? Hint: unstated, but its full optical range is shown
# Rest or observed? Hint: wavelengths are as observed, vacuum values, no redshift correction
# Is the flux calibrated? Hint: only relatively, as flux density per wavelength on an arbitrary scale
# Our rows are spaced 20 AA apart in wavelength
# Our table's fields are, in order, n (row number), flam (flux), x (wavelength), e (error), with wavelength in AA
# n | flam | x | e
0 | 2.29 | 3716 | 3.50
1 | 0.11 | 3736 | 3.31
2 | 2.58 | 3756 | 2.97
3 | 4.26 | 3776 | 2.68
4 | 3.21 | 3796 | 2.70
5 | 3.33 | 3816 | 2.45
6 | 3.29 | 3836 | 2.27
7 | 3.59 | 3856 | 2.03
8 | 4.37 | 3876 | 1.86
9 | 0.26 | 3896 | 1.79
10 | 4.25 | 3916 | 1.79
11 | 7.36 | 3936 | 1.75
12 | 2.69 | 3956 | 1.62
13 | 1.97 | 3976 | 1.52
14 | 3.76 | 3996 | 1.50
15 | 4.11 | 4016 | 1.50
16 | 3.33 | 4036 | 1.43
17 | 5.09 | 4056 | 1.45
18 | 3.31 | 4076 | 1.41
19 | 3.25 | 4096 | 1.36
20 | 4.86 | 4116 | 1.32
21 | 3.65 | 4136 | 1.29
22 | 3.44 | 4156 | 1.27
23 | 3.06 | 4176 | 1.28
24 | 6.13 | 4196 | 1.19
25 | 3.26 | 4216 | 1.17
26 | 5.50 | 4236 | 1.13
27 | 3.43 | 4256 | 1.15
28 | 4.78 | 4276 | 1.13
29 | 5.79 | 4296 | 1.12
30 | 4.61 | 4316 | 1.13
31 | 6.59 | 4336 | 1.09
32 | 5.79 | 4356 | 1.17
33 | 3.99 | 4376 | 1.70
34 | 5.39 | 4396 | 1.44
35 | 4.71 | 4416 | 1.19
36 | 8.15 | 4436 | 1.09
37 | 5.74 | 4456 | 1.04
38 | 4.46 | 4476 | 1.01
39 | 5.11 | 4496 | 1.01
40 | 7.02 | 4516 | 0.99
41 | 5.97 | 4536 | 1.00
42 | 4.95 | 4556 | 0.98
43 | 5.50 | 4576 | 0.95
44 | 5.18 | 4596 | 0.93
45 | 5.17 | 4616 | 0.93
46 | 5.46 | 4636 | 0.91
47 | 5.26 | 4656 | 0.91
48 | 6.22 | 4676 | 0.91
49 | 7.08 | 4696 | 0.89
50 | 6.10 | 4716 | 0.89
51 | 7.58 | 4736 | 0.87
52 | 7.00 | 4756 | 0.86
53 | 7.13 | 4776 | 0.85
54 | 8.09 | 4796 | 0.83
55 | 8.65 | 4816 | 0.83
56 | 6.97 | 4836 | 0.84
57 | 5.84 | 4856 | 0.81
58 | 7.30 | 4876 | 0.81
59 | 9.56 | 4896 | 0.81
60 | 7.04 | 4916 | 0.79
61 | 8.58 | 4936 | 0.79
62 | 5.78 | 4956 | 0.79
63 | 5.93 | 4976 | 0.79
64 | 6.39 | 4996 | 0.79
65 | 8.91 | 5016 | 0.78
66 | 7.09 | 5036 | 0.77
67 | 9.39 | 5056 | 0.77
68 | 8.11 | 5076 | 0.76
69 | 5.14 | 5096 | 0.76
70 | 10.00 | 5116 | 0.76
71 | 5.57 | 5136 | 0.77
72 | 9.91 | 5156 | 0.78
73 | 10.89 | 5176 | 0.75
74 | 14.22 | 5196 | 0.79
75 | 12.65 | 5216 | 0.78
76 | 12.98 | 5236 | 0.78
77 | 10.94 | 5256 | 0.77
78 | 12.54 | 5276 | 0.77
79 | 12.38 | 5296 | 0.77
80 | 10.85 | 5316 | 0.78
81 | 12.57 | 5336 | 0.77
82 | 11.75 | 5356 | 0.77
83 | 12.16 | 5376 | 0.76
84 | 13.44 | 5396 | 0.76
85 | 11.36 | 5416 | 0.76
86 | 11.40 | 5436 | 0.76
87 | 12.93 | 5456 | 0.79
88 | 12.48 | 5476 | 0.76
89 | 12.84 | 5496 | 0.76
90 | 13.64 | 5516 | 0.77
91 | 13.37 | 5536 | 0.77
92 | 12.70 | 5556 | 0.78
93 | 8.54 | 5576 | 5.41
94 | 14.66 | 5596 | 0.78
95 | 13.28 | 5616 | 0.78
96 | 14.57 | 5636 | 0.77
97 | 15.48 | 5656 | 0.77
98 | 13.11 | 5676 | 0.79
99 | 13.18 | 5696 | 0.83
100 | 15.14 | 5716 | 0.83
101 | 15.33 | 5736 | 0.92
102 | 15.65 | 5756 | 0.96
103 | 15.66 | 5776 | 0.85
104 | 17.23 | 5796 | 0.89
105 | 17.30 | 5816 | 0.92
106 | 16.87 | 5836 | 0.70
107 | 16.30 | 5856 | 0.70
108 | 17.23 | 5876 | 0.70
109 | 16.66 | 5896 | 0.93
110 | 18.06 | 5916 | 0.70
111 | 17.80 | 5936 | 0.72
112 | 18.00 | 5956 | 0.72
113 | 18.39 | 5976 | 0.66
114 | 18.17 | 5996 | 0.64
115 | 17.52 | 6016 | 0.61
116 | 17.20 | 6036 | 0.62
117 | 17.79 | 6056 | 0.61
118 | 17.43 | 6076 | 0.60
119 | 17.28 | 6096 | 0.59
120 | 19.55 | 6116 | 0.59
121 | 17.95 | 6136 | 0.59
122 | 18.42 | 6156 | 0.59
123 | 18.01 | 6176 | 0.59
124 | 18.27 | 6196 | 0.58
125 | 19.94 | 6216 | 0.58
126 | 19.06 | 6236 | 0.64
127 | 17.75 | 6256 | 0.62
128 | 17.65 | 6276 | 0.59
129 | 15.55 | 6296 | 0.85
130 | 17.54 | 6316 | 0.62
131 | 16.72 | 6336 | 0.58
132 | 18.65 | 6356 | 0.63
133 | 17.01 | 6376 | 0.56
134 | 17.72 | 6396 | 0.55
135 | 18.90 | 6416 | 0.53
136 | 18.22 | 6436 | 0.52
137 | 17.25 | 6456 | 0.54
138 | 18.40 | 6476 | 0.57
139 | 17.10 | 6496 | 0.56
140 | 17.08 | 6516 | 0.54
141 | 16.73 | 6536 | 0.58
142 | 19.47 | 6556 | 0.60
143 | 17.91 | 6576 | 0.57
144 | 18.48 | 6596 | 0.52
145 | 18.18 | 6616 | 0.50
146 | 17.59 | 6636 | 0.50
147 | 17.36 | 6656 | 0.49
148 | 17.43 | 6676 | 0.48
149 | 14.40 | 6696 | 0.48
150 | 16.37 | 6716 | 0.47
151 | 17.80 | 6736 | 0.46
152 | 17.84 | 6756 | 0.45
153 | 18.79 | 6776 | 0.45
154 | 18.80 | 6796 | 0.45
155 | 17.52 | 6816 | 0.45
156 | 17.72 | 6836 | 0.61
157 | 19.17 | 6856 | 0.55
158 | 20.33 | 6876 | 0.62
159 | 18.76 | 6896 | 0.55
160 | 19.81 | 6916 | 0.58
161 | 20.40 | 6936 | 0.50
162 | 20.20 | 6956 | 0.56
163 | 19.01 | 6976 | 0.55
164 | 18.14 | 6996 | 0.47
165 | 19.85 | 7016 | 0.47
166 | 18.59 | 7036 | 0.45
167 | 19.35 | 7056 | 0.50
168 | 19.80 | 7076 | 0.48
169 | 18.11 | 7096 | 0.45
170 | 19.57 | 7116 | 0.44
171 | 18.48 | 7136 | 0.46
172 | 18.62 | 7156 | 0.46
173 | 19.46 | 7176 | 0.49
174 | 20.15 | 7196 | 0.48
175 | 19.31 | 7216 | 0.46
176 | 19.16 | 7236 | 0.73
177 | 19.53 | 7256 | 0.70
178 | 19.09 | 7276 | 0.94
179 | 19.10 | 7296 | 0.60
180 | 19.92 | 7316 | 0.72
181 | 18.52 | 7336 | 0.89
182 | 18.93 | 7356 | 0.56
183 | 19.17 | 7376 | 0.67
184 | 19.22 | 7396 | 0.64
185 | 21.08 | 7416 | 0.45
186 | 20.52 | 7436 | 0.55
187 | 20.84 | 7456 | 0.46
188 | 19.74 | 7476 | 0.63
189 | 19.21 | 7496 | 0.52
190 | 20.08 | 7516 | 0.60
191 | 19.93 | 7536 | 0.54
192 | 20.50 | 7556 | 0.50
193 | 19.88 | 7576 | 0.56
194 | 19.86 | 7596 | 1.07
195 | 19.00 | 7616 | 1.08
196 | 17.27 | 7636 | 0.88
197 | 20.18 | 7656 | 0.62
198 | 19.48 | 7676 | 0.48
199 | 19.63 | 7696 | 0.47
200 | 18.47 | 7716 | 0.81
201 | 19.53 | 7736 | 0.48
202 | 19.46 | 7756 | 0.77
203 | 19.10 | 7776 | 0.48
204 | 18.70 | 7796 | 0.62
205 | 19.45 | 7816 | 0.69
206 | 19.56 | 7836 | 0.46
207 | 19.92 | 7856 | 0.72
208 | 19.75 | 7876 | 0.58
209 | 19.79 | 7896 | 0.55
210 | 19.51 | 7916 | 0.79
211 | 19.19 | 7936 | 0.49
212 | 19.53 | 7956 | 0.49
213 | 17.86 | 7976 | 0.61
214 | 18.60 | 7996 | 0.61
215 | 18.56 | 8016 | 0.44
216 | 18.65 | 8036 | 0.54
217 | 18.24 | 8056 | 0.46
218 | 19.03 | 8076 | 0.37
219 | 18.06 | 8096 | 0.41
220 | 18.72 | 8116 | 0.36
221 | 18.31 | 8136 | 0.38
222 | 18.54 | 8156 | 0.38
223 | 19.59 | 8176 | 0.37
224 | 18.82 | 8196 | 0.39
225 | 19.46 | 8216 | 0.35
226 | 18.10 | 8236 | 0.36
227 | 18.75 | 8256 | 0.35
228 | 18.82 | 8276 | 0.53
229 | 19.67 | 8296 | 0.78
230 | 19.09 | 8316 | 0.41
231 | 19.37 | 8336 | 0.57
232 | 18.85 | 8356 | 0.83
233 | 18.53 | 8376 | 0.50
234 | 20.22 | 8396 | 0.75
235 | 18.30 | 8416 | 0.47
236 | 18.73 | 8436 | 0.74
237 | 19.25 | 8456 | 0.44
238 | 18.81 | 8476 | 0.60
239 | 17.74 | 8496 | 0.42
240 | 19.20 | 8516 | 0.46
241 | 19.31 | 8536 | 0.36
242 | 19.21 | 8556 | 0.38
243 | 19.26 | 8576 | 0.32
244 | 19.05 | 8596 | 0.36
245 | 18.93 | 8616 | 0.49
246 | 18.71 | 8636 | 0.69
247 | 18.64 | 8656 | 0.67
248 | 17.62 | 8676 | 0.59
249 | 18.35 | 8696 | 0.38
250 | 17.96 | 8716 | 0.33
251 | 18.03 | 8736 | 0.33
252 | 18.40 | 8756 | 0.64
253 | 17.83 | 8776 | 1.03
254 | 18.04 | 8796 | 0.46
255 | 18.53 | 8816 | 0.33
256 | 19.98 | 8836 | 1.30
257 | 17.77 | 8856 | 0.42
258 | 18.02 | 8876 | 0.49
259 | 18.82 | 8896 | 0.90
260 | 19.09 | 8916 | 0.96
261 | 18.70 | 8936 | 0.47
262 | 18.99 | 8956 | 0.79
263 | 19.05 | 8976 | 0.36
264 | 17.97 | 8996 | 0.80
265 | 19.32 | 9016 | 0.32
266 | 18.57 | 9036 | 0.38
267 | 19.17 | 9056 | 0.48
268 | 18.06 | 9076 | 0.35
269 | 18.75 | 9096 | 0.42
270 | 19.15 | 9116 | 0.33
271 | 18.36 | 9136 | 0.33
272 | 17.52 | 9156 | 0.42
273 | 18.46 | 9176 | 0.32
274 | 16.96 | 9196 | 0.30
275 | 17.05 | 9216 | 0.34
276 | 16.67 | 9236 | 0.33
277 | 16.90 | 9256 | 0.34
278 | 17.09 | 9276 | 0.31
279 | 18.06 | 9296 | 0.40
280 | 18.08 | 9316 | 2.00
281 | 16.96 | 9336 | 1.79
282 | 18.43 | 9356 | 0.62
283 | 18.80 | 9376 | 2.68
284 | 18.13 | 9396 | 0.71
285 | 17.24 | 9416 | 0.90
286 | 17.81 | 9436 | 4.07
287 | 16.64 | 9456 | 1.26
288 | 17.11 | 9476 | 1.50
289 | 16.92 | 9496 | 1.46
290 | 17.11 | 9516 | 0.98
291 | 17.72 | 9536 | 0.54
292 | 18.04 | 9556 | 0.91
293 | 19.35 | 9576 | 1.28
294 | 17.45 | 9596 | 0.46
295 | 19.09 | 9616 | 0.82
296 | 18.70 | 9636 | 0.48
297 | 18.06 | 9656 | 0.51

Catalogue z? 0.295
